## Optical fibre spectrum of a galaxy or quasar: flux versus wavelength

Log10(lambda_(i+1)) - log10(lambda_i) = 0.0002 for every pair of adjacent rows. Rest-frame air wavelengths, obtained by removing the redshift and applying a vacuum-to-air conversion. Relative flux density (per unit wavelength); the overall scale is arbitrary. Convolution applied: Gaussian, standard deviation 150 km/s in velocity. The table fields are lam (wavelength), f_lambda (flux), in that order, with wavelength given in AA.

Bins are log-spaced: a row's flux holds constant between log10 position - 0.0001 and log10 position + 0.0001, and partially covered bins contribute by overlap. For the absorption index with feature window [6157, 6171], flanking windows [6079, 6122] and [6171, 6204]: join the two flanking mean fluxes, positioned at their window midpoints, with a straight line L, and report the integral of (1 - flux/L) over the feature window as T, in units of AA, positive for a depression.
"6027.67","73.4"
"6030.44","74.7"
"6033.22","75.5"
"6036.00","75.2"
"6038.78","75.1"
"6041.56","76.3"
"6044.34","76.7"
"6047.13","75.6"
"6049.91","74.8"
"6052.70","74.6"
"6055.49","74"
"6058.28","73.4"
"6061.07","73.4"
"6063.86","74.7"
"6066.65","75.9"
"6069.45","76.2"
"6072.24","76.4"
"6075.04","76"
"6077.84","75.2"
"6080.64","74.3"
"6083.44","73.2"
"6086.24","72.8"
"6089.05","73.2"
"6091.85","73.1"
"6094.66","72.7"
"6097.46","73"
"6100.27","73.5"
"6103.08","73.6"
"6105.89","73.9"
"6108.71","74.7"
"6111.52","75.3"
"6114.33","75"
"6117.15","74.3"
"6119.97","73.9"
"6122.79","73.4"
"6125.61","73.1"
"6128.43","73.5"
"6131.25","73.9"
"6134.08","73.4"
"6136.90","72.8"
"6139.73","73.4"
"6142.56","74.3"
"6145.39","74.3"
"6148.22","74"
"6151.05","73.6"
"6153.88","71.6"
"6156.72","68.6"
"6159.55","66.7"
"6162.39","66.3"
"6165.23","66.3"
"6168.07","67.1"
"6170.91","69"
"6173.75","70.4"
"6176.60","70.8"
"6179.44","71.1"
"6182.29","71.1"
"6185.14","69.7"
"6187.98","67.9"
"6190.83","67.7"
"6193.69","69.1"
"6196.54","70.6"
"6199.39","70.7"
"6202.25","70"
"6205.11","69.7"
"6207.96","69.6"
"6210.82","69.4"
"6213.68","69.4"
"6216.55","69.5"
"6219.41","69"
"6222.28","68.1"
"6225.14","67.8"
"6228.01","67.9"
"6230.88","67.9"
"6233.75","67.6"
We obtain 0.8 AA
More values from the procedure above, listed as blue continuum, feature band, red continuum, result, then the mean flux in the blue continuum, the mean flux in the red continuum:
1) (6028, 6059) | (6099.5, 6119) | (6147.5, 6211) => -0.5 AA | 75.1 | 69.6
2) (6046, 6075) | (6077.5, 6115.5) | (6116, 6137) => 0.2 AA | 75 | 73.6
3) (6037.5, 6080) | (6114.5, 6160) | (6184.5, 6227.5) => -0.6 AA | 75.2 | 69.2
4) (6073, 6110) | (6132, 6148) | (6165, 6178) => -0.6 AA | 73.8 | 68.9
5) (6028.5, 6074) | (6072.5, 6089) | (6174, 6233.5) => -0.1 AA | 75.1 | 69.3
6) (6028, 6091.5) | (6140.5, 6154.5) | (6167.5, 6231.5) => -0.4 AA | 74.8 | 69.3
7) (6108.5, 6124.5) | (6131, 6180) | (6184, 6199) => 0.5 AA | 74.4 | 69.1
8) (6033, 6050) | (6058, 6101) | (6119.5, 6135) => 0.3 AA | 75.7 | 73.5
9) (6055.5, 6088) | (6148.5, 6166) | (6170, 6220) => 0.5 AA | 74.6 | 69.7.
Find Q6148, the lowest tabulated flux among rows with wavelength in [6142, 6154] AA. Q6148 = 71.6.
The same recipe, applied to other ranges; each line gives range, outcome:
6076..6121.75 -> 72.7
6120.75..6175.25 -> 66.3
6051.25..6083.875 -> 73.2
